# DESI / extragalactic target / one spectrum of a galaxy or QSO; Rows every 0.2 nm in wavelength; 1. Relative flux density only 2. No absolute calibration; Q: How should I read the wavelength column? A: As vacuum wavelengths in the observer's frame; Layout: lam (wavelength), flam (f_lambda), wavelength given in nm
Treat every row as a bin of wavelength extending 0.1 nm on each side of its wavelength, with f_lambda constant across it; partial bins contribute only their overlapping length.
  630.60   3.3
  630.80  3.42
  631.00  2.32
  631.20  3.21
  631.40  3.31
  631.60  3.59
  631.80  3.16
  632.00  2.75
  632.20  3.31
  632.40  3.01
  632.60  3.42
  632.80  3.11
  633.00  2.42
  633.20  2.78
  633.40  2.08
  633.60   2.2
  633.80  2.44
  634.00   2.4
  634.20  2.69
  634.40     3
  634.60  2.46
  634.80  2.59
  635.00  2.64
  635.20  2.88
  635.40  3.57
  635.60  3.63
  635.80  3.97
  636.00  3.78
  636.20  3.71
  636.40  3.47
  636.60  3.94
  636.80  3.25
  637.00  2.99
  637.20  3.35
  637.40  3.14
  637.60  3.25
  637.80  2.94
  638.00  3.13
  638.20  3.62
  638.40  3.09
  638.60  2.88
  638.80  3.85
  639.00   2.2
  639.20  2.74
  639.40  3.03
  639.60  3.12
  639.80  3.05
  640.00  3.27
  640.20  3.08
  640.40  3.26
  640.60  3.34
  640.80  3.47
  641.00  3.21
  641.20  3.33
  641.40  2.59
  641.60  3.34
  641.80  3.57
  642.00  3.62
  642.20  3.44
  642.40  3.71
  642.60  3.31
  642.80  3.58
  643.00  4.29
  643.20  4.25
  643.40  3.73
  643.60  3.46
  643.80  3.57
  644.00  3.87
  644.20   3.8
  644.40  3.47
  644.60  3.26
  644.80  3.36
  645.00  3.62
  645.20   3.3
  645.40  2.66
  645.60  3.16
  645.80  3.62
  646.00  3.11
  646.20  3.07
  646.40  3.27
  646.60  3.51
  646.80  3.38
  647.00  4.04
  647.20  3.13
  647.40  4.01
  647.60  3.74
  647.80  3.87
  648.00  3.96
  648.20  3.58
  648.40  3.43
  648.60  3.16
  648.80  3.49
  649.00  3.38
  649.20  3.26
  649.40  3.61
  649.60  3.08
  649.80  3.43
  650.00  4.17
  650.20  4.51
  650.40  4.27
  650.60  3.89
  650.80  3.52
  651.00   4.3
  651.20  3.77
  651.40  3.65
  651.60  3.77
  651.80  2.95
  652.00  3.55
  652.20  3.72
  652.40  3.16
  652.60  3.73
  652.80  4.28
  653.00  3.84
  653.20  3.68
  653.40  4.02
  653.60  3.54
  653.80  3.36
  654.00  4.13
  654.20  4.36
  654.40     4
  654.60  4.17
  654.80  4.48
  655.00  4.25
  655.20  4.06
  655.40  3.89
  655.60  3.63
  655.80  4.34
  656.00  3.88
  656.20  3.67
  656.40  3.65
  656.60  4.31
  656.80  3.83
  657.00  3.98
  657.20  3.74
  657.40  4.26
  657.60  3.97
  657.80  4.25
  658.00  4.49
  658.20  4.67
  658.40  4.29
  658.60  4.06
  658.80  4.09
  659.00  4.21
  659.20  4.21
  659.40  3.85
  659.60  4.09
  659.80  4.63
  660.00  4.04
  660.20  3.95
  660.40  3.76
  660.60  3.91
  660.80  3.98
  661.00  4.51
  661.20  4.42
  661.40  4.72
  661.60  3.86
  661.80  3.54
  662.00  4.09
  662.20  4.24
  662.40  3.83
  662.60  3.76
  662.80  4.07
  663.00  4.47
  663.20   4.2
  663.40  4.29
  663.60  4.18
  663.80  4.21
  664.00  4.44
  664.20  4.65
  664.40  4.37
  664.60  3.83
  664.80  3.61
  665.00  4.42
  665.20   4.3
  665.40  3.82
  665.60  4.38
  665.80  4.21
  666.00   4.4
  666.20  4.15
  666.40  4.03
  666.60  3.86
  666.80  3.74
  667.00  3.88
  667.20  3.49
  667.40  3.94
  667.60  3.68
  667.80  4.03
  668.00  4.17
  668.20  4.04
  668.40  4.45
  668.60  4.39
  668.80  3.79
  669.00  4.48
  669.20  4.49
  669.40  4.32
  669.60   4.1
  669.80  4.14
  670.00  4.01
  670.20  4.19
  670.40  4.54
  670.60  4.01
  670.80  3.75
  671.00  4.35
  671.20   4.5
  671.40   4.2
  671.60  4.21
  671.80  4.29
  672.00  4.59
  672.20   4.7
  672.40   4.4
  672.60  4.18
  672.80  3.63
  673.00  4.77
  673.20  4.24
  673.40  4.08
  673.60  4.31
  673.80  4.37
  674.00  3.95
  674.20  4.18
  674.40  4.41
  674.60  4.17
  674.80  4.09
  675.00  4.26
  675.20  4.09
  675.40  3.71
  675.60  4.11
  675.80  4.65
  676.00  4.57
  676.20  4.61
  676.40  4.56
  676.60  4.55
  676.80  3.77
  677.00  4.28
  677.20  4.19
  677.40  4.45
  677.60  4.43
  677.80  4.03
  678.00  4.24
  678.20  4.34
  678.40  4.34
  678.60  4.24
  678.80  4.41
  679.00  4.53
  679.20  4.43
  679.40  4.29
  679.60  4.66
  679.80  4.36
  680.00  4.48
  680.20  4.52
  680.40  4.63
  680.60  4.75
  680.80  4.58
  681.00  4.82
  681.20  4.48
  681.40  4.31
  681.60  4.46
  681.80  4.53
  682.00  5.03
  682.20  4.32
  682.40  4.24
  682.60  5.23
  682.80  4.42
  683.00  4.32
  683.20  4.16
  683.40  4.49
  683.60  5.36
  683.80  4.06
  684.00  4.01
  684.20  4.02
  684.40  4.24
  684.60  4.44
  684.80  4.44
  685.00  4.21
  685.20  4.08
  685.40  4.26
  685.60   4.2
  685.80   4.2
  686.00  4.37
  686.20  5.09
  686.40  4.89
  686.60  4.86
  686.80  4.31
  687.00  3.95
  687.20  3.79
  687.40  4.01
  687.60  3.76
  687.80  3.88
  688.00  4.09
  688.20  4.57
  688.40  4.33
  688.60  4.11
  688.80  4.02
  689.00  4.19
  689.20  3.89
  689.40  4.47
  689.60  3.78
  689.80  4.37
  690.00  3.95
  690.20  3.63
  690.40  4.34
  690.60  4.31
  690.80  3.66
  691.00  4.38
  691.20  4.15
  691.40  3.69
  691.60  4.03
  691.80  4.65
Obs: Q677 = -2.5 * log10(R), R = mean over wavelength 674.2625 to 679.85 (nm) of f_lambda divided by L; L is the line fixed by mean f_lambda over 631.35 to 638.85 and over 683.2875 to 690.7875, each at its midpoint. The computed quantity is -0.08 mag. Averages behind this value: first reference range 3.09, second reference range 4.24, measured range 4.31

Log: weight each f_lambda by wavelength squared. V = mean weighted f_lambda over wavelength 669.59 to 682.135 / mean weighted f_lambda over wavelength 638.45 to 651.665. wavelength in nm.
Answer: 1.37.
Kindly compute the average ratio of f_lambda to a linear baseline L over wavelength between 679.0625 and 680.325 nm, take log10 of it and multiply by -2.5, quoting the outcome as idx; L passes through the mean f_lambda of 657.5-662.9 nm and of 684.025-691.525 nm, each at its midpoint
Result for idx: -0.074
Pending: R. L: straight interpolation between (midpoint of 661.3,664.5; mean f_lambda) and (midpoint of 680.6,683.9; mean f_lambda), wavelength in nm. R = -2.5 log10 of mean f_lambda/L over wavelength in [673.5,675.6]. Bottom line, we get 0.06 mag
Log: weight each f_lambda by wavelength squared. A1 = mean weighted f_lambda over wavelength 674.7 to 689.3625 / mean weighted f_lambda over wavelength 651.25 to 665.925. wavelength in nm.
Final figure 1.16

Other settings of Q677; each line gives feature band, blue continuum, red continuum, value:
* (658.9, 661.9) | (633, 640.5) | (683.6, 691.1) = -0.15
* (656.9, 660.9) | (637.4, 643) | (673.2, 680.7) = -0.09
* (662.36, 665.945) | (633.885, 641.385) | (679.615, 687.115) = -0.07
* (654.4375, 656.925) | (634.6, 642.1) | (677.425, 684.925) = -0.08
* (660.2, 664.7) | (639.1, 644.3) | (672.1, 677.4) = -0.05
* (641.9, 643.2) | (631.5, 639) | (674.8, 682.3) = -0.12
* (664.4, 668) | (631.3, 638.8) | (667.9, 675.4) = 0.02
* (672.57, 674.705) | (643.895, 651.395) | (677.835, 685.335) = 0.01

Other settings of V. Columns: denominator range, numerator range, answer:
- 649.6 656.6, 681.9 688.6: 1.24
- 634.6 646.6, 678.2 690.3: 1.49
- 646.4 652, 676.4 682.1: 1.33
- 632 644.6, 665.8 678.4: 1.45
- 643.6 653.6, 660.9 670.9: 1.21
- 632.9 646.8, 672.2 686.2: 1.52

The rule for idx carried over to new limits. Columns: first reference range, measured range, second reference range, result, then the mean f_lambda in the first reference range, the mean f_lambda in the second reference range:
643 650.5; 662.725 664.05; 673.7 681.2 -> -0.07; 3.57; 4.35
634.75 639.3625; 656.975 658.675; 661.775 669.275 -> -0.09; 3.25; 4.11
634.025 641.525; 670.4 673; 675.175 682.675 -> -0.02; 3.17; 4.43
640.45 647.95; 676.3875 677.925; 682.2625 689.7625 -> -0.04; 3.49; 4.29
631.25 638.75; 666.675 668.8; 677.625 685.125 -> 0.02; 3.09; 4.44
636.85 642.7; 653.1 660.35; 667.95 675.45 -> -0.09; 3.2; 4.23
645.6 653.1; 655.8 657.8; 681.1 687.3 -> -0.05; 3.62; 4.41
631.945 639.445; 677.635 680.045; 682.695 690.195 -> -0.07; 3.05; 4.25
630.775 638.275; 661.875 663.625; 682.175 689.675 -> -0.10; 3.07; 4.29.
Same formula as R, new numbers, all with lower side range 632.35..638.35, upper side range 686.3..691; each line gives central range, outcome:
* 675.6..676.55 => -0.17 mag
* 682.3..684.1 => -0.11 mag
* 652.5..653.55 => -0.14 mag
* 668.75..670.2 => -0.12 mag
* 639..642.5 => -0.01 mag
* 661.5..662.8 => -0.09 mag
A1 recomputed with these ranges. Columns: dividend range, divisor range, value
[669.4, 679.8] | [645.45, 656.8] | 1.23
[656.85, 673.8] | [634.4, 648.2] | 1.33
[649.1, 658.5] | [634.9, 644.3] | 1.21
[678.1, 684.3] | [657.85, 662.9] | 1.15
